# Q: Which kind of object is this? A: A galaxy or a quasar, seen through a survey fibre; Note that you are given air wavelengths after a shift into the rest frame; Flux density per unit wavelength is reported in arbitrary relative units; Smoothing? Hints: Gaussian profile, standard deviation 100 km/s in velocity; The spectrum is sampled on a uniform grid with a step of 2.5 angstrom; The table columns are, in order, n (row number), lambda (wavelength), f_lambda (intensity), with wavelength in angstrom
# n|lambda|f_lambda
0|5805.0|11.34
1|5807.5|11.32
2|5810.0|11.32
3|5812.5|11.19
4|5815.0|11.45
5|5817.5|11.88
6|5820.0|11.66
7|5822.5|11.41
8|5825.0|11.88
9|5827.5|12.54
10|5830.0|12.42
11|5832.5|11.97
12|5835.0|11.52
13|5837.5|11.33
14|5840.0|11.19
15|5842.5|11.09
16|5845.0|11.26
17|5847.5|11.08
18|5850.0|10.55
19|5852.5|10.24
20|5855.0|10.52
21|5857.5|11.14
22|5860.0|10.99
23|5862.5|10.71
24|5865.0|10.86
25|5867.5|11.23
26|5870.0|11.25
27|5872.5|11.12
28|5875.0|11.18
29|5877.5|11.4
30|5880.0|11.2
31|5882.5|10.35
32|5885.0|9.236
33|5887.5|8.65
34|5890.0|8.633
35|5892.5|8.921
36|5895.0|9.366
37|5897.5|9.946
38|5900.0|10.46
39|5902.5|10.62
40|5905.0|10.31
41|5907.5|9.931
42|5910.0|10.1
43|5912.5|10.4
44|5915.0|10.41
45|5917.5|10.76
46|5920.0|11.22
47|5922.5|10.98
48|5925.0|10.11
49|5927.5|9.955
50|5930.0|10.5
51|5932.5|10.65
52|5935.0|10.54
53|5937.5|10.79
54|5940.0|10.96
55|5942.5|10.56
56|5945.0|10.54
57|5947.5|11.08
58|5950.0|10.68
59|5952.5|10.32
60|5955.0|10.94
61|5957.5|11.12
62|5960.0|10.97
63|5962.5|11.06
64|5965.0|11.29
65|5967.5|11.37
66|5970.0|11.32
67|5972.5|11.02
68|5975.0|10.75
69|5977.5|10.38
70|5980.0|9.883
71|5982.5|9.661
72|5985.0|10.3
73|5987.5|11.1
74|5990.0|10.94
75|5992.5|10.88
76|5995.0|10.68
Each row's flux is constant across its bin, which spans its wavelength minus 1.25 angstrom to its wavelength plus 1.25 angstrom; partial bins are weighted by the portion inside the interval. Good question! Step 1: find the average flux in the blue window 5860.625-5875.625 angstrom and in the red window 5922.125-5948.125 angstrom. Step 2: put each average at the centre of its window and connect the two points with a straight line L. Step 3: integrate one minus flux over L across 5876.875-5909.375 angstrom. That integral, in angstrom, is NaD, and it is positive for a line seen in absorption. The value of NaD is 2.9 angstrom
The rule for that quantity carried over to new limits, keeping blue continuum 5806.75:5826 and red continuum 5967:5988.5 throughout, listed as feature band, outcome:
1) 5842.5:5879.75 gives 0.9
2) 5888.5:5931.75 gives 3.3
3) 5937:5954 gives 0.1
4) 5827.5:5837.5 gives -0.5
